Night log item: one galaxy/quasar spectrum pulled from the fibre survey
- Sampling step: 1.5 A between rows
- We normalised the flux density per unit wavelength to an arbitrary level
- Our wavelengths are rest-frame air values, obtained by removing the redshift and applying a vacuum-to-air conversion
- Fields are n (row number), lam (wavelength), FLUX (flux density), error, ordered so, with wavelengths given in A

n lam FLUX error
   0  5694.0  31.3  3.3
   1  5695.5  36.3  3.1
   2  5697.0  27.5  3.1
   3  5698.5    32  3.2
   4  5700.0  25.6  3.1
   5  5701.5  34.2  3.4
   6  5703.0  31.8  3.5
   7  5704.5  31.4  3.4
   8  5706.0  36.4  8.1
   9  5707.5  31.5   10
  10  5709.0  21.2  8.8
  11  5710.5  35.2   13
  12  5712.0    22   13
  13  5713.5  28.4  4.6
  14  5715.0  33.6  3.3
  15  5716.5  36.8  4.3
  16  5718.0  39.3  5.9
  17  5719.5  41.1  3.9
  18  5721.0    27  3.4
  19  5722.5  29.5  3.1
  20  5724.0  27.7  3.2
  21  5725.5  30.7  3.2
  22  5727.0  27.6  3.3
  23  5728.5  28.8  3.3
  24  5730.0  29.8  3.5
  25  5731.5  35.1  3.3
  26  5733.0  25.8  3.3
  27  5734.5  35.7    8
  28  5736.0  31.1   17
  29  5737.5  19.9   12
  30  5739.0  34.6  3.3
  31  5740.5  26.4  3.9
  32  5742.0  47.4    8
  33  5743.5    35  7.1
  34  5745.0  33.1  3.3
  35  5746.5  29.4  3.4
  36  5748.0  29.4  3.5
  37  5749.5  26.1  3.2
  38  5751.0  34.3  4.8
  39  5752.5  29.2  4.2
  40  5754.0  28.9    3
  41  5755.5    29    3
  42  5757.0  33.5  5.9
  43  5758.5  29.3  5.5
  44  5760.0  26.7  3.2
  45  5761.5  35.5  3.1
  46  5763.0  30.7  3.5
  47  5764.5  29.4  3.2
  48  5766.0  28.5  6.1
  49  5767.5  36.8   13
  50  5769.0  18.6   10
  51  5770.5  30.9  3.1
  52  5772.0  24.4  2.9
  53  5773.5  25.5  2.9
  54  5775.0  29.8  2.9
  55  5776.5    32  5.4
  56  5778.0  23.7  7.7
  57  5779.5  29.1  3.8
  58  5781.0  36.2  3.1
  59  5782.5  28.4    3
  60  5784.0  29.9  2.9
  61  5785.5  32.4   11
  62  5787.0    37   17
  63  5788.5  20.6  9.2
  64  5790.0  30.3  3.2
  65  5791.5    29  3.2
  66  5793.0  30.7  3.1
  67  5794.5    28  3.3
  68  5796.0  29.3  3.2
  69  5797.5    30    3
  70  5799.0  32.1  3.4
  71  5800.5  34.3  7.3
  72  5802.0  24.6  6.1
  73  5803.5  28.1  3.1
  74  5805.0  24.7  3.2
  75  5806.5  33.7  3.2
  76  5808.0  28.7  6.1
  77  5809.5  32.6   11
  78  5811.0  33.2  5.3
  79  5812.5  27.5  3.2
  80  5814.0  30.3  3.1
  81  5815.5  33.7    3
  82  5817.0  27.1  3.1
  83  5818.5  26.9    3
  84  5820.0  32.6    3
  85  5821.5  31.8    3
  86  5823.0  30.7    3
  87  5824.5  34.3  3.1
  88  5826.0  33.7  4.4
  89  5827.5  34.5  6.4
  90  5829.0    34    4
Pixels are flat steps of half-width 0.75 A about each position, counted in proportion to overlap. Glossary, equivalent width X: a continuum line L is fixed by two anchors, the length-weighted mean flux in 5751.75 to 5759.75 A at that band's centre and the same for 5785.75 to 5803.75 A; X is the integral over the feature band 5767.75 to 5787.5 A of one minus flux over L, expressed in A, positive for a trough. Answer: 0.3 A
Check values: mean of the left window 29.8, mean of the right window 29.6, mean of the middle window 29.2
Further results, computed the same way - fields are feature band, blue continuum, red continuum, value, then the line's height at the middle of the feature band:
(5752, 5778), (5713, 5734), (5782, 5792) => 1.0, 30.4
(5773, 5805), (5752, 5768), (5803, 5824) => 0.9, 30.4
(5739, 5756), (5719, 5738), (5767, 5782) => -1.4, 29.4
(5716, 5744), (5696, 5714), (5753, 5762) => -1.8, 30.1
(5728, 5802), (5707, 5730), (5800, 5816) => 0.3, 30.3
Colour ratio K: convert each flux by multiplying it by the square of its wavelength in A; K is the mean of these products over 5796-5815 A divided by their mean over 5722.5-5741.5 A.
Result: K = 1.04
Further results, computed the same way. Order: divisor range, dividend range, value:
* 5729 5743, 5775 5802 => 0.96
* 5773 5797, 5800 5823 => 1.02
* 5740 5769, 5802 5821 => 0.97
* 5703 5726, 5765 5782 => 0.93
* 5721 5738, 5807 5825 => 1.08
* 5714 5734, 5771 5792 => 0.94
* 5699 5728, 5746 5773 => 0.96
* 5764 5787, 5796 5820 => 1.03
